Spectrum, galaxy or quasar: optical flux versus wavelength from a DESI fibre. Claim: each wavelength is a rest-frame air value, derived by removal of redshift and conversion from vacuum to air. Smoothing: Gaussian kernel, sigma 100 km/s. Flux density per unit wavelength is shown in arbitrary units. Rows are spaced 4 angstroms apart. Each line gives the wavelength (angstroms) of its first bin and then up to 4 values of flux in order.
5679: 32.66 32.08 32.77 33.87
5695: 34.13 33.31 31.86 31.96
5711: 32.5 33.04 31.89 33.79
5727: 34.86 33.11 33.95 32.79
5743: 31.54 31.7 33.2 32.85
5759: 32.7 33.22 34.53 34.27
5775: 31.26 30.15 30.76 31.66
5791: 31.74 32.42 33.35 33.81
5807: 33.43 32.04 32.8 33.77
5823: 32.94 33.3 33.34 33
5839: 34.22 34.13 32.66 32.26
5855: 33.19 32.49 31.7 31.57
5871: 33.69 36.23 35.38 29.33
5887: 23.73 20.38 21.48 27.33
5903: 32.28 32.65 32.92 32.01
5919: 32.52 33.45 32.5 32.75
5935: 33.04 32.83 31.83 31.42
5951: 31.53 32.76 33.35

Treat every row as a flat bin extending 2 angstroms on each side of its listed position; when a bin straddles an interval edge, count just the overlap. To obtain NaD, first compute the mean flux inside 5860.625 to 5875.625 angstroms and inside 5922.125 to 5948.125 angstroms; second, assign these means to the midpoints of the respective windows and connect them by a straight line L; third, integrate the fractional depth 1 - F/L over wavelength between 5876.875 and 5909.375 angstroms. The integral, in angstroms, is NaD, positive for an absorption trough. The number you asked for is 4.9 angstroms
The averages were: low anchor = 33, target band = 27.9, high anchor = 32.5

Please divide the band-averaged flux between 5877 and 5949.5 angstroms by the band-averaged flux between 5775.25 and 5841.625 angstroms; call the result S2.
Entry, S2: 0.93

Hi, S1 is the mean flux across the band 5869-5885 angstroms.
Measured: 33.7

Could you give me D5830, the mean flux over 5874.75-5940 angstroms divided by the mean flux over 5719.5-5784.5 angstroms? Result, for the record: 0.93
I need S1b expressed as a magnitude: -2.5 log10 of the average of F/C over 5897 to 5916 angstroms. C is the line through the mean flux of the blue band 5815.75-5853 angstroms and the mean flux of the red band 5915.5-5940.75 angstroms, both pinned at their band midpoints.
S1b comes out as 0.051 mag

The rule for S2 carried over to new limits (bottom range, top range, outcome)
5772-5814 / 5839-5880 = 1.04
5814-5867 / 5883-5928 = 0.88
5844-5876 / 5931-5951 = 0.98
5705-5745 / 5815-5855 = 1.01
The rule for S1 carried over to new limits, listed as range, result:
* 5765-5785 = 32.2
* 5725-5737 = 34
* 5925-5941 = 32.8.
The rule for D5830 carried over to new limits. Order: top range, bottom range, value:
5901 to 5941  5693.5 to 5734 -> 0.99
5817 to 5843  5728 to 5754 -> 1.02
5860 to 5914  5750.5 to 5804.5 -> 0.92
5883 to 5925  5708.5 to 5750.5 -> 0.88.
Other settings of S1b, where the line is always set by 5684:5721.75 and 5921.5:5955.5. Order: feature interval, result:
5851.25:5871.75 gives 0.00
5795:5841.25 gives -0.02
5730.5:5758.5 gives 0.00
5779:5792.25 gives 0.05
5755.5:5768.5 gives -0.02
